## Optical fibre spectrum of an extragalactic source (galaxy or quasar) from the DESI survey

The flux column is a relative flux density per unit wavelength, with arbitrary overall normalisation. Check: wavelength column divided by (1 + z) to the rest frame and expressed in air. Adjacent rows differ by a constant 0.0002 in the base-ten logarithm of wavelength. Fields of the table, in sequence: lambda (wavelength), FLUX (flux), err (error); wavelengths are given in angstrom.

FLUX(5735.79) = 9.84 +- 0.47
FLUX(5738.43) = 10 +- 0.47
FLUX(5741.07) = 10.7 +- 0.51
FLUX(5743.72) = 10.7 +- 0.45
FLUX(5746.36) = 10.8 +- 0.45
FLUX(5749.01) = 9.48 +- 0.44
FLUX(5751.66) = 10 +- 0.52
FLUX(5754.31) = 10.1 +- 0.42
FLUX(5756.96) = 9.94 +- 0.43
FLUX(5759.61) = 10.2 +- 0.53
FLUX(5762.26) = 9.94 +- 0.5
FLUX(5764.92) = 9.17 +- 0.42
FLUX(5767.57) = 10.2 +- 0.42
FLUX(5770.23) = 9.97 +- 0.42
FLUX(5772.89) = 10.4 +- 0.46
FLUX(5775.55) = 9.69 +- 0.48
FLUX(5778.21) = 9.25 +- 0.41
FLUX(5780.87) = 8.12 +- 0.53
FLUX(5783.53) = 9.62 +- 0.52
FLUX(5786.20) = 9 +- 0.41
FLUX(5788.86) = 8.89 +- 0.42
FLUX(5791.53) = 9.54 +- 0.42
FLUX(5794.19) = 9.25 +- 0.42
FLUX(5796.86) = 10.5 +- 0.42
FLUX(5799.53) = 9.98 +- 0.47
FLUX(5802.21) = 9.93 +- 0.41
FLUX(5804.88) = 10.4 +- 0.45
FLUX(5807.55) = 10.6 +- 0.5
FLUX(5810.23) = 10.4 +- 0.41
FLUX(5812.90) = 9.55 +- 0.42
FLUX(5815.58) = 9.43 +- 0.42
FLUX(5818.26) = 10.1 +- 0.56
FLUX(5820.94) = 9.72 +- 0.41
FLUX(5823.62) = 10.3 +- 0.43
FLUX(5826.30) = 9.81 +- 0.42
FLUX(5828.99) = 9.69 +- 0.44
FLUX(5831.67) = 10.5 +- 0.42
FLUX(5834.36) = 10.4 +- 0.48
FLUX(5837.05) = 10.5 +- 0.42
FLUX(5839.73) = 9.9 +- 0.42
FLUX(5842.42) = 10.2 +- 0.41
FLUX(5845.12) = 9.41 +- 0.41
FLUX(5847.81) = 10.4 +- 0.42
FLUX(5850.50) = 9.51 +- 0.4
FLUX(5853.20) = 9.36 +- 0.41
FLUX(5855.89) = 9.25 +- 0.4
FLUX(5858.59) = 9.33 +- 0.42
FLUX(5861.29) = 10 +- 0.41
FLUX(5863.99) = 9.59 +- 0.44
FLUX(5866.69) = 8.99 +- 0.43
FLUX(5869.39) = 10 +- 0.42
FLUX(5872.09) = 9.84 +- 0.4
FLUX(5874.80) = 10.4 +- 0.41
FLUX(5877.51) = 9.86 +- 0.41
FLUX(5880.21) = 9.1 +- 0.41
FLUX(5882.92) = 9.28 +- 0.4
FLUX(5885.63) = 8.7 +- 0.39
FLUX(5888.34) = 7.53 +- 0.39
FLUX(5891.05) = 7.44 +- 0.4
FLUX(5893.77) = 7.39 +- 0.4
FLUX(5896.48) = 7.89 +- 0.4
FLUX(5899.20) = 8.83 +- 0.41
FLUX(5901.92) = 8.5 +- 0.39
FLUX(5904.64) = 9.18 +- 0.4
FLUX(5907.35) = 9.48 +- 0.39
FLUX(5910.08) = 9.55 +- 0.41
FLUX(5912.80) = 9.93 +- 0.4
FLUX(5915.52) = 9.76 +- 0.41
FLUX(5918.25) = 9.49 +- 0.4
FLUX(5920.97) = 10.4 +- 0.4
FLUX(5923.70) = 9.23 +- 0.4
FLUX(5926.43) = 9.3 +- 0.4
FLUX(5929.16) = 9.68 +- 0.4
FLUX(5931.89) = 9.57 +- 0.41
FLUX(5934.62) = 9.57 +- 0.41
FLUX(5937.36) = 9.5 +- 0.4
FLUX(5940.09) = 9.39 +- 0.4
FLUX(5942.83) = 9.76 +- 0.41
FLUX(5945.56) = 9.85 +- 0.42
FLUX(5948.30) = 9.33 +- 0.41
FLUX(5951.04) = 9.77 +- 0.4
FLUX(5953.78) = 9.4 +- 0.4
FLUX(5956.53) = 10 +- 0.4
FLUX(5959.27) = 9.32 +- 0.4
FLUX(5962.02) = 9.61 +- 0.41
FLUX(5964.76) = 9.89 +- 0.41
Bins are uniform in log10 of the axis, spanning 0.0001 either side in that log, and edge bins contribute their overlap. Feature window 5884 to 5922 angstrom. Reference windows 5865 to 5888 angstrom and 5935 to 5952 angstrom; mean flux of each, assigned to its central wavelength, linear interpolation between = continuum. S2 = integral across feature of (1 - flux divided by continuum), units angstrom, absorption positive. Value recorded 2.6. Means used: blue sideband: 9.44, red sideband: 9.59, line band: 8.85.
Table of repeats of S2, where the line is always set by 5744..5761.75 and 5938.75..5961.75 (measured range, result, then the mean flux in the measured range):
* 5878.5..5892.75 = 2.0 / 8.42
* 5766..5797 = 1.7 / 9.5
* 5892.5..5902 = 1.6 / 8.11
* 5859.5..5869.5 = 0.2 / 9.59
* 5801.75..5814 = -0.3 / 10.2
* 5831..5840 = -0.4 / 10.4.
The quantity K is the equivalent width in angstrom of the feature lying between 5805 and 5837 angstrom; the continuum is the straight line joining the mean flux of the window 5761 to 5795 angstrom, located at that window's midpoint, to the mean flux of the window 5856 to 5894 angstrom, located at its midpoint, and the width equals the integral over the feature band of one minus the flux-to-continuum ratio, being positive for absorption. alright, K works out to -2.6 angstrom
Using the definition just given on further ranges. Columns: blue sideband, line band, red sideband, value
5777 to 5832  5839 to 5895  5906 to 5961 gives 2.14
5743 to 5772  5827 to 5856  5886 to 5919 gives -2.07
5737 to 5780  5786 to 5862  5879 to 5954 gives -1.63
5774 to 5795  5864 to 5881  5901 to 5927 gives -0.56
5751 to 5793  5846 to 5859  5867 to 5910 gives -0.64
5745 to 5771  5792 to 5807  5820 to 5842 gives 0.06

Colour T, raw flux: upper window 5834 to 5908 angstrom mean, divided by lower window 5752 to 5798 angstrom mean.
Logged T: 0.96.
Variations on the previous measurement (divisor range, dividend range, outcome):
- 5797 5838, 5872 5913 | 0.88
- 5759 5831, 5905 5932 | 0.99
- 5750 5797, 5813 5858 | 1.03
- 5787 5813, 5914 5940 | 0.97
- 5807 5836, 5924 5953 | 0.95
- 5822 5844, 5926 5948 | 0.94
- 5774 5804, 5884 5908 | 0.88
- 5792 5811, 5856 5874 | 0.95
